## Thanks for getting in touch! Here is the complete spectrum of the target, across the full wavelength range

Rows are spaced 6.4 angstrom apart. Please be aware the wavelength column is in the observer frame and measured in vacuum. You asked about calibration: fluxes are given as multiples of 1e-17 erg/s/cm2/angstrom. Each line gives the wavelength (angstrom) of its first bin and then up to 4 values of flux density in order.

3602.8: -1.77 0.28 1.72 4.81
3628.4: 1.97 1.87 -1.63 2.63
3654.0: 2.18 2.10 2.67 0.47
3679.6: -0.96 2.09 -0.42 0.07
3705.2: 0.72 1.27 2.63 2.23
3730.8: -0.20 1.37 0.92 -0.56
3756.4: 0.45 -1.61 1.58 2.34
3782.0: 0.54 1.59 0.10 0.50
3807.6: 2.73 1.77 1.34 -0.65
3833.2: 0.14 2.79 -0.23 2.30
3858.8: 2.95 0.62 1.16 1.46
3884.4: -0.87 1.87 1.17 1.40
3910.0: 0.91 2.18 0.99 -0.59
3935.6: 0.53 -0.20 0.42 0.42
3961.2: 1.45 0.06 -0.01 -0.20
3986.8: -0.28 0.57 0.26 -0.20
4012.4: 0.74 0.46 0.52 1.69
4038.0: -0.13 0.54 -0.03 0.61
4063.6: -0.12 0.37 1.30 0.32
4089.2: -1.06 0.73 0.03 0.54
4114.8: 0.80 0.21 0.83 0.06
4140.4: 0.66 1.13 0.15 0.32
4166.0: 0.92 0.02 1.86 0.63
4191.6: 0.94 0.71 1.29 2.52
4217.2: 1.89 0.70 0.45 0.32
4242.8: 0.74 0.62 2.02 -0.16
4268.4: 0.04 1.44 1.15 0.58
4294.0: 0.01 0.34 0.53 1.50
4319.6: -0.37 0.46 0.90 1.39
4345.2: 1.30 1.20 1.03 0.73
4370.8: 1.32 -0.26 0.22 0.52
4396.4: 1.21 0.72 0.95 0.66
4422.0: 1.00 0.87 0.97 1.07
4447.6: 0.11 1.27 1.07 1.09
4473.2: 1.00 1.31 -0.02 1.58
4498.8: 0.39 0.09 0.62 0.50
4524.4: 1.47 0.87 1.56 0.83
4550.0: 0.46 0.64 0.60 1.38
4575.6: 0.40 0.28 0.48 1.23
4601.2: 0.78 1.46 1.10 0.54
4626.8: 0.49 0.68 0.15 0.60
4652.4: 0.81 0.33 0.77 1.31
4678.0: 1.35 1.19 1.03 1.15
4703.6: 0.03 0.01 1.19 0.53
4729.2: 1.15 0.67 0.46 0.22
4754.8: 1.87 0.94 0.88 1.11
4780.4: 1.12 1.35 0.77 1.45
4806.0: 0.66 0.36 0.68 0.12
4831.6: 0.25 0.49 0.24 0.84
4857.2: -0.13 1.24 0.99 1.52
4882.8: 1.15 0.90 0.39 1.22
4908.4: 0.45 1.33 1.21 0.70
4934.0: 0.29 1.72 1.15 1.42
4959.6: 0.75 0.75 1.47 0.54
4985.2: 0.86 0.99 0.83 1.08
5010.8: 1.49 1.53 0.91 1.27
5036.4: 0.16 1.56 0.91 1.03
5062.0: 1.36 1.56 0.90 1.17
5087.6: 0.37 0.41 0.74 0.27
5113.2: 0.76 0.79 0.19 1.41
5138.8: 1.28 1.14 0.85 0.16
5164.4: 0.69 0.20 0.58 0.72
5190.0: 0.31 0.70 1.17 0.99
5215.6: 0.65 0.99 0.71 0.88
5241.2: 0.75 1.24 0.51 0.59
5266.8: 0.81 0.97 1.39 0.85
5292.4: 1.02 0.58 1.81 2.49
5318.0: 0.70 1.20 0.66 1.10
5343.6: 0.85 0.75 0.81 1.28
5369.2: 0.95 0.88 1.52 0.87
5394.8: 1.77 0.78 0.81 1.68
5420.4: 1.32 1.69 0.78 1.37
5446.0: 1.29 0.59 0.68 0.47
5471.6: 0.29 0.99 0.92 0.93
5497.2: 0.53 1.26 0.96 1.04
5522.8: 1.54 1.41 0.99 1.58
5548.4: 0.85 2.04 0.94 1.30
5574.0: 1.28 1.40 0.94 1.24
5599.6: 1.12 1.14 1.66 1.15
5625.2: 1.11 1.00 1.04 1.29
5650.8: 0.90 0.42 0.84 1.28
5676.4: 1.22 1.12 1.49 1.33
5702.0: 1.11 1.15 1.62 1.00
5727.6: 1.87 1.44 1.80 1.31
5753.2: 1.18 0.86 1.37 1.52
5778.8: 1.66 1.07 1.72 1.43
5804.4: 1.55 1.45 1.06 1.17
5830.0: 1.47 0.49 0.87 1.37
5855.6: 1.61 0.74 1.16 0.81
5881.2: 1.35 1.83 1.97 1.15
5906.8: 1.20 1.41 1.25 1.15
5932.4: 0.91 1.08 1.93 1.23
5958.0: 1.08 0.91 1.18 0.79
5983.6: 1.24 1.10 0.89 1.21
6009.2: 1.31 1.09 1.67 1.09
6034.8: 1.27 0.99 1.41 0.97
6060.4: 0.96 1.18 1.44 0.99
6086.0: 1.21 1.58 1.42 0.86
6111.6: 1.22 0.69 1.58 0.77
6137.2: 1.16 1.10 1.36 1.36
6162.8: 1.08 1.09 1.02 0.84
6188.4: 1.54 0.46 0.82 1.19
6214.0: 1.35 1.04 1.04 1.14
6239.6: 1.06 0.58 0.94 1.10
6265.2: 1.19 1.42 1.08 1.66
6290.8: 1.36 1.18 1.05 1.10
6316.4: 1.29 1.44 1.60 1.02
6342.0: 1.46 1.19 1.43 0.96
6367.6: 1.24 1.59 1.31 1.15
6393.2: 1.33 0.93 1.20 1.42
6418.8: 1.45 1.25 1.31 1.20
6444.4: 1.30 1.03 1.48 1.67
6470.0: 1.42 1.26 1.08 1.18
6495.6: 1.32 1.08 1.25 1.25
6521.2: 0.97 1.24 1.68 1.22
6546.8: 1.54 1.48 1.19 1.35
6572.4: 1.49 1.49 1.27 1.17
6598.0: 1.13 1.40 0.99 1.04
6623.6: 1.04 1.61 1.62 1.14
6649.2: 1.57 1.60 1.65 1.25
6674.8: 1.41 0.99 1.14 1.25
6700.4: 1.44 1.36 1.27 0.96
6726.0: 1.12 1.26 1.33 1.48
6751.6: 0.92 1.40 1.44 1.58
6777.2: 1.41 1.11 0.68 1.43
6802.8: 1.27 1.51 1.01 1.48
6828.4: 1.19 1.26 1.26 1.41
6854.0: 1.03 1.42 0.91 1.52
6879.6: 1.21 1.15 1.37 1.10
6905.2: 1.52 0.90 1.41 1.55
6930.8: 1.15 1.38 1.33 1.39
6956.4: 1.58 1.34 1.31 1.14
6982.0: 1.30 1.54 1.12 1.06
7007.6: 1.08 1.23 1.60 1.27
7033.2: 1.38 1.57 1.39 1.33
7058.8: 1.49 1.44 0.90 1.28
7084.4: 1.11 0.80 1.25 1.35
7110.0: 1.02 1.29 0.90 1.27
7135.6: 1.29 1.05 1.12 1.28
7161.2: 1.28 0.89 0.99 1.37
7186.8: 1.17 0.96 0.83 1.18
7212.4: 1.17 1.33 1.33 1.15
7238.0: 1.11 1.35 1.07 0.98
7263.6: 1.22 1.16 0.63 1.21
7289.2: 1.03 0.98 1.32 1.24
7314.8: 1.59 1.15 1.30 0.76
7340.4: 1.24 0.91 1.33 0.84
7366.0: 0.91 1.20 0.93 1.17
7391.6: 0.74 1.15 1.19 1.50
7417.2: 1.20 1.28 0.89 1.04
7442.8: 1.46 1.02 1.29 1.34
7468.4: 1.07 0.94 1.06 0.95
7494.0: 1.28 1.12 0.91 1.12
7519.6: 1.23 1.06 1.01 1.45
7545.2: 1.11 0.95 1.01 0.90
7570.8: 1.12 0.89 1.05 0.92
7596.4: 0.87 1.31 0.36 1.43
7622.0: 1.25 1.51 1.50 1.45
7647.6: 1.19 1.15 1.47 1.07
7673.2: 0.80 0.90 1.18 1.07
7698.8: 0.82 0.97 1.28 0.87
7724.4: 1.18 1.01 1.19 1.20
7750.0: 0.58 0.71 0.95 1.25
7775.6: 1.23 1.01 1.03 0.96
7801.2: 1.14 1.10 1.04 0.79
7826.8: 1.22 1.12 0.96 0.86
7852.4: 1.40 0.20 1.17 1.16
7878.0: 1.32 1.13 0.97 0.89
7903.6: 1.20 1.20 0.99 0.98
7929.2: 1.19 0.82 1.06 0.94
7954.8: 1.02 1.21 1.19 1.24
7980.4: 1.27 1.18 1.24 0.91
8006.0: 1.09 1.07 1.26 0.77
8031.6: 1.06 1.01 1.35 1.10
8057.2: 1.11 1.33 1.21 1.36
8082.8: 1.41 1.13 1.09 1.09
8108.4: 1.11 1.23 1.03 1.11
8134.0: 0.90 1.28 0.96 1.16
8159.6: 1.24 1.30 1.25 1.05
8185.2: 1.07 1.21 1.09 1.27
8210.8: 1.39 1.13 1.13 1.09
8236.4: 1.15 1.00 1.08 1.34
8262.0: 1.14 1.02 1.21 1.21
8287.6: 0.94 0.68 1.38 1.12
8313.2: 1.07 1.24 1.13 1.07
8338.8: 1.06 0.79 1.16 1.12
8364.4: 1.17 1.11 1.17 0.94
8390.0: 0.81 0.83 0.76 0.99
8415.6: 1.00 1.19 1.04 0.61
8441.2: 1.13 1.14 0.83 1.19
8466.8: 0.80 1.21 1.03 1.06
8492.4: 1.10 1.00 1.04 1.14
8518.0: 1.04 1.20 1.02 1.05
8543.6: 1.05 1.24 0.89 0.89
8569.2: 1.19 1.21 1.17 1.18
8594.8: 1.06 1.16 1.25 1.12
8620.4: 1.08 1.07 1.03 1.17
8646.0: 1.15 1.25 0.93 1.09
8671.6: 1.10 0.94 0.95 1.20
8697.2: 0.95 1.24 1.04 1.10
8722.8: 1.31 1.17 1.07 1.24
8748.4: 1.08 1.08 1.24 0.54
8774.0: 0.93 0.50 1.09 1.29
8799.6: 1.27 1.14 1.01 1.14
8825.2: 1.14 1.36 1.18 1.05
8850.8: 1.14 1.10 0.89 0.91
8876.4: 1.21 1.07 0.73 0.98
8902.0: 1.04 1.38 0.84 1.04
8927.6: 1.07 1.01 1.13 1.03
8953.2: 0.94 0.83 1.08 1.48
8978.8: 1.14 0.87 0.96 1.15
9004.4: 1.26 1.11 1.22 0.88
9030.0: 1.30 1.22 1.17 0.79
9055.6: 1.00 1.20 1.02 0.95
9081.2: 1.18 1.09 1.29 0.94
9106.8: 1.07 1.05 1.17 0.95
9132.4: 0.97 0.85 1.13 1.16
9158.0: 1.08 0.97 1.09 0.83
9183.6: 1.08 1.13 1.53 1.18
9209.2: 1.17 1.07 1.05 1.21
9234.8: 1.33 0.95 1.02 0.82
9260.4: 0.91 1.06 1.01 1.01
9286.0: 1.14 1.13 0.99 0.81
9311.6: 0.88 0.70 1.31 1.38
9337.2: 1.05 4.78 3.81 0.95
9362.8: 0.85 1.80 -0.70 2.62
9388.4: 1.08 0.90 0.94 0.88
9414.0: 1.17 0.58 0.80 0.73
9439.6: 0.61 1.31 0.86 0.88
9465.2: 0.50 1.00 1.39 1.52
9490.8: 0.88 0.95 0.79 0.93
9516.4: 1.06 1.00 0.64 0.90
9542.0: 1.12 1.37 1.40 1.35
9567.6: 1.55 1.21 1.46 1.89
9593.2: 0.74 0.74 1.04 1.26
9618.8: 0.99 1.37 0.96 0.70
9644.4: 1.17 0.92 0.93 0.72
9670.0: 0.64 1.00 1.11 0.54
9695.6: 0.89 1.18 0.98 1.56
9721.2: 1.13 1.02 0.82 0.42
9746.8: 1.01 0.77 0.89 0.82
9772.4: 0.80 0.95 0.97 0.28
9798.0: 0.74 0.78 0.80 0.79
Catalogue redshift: 0.424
